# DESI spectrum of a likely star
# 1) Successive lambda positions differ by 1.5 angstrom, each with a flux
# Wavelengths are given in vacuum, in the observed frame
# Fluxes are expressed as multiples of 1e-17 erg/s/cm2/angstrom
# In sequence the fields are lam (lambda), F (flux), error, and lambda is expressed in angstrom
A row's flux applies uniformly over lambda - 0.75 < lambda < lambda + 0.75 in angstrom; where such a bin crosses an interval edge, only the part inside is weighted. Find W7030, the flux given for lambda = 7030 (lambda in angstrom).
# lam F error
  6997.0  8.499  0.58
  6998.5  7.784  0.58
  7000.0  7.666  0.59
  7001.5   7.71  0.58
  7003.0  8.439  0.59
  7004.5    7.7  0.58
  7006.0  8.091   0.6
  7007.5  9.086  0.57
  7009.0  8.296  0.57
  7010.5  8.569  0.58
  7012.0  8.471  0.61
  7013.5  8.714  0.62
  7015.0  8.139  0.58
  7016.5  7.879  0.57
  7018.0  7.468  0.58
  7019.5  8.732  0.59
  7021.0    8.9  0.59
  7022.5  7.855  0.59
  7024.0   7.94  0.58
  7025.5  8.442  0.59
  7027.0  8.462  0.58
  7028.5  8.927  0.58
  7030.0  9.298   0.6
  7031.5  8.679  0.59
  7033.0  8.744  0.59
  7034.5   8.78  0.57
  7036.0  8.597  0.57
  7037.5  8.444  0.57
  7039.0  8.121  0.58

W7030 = 9.298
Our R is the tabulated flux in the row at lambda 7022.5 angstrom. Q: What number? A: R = 7.855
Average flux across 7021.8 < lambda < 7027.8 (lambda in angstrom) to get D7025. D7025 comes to 8.18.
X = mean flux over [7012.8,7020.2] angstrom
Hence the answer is 8.18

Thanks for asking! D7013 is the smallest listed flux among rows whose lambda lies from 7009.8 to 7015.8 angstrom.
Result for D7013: 8.139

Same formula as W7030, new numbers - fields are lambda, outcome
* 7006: 8.091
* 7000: 7.666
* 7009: 8.296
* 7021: 8.9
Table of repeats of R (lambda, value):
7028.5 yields 8.927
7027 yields 8.462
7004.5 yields 7.7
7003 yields 8.439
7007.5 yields 9.086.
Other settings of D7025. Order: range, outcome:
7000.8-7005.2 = 7.96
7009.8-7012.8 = 8.52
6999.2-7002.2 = 7.69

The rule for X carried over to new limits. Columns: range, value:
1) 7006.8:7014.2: 8.62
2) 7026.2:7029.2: 8.69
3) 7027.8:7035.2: 8.89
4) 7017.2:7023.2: 8.24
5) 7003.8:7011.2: 8.35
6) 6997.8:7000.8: 7.72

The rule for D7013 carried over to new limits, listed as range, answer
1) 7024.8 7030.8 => 8.442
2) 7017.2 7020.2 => 7.468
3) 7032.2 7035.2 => 8.744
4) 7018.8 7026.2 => 7.855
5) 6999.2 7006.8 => 7.666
